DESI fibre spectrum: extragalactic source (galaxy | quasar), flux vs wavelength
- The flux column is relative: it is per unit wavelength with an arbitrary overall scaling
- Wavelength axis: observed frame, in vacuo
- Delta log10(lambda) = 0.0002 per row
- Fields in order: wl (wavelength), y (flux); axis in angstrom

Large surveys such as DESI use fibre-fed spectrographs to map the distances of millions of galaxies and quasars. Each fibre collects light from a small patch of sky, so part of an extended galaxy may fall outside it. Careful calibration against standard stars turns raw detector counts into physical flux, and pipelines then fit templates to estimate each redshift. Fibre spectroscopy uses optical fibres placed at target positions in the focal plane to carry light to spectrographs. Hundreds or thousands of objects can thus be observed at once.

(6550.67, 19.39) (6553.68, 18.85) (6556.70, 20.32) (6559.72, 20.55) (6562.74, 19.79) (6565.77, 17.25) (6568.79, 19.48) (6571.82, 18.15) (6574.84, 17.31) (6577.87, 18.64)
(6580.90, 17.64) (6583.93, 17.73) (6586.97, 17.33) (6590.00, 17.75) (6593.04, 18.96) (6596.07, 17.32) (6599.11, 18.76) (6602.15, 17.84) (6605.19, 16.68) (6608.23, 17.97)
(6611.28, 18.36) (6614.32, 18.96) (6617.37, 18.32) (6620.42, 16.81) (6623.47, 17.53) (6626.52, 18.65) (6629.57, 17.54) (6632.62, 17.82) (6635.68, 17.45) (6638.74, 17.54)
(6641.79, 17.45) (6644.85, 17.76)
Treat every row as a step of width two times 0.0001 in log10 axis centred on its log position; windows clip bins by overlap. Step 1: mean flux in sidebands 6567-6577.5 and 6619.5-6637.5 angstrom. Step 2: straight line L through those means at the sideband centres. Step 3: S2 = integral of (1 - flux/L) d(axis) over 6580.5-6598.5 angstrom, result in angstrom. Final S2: 0.3 angstrom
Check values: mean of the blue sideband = 18.3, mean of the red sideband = 17.7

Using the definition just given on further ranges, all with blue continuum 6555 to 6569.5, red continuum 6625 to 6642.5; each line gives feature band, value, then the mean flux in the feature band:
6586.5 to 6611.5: 0.9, 17.9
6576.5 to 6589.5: 0.8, 17.8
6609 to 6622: 0.1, 18.1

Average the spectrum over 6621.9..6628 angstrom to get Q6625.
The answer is 18.1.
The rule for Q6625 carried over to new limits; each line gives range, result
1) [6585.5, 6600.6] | 18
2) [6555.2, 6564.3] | 20.2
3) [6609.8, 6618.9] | 18.5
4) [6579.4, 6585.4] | 17.7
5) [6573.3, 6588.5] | 17.7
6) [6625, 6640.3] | 17.8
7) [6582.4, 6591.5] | 17.6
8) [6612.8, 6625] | 17.9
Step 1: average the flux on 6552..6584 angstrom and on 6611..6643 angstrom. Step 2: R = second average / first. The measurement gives 1.0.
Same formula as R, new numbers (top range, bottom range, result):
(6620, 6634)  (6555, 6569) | 0.91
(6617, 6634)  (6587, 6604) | 0.98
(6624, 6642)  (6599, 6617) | 0.98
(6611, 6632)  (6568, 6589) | 1.00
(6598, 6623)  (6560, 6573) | 0.95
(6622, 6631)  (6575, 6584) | 1.00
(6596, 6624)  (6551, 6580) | 0.95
